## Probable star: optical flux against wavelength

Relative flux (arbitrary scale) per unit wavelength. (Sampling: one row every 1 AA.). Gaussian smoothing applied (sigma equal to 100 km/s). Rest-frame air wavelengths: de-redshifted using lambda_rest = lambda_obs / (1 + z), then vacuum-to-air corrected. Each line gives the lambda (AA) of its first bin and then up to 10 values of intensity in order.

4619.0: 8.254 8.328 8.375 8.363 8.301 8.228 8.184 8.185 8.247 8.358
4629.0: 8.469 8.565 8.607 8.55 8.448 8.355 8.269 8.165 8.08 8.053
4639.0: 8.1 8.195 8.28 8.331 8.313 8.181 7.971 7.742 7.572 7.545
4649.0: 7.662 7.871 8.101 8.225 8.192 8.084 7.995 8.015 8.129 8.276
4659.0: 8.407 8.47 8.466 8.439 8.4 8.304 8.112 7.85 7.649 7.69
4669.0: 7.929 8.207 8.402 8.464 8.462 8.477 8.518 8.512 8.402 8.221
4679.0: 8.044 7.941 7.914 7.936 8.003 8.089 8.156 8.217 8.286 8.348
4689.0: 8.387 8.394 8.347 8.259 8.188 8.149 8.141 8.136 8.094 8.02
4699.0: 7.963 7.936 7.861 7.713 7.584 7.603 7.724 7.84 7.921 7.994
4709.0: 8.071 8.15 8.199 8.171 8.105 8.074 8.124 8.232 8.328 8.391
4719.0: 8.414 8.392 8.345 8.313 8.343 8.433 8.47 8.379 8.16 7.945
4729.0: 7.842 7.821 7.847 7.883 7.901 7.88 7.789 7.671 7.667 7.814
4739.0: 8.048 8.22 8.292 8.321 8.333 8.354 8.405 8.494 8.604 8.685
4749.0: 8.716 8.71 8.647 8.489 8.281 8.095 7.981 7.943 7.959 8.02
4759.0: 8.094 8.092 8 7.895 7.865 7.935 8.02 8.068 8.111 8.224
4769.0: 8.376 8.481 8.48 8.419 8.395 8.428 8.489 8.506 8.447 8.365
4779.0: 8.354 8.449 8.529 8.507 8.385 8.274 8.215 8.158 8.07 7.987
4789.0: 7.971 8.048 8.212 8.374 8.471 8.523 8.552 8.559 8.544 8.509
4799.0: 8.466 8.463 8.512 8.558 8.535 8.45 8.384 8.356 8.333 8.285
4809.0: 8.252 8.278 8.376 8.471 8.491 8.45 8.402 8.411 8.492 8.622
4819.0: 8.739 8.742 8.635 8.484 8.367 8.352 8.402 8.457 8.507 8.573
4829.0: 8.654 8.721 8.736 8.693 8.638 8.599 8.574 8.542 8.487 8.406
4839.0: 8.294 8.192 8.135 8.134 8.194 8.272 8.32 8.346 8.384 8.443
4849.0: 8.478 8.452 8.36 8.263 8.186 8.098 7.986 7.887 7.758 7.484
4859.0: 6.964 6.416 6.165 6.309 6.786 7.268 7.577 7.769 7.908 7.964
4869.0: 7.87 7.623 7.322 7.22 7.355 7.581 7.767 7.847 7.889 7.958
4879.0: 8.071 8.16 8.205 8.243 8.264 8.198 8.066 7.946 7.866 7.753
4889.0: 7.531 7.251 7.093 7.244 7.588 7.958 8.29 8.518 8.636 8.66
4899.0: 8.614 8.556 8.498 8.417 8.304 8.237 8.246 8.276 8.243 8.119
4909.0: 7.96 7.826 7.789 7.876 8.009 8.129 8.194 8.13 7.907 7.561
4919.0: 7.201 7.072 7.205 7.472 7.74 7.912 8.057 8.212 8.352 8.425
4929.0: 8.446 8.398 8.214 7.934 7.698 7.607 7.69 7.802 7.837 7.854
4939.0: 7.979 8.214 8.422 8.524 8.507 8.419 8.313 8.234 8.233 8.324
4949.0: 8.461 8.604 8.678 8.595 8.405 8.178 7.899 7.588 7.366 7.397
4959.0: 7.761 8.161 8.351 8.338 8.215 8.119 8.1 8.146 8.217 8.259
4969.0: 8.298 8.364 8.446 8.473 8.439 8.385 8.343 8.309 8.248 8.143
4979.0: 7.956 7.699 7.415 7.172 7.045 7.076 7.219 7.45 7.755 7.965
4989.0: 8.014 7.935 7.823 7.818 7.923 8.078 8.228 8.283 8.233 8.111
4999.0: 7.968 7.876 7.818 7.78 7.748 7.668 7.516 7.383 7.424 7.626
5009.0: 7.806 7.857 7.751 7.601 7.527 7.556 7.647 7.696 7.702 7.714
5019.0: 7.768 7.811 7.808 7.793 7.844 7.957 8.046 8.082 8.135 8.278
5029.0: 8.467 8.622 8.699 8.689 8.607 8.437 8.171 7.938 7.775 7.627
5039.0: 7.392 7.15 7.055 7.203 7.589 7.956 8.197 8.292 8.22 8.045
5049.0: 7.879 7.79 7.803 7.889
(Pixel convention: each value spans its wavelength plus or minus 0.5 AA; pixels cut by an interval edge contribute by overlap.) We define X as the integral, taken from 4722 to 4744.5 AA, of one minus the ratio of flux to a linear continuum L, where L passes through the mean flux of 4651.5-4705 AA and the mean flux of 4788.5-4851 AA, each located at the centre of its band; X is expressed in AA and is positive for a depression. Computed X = 0.5 AA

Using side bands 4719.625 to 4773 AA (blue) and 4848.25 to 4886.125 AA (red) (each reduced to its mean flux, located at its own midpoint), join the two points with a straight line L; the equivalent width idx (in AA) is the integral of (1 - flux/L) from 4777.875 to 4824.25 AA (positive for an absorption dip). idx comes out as -2.5 AA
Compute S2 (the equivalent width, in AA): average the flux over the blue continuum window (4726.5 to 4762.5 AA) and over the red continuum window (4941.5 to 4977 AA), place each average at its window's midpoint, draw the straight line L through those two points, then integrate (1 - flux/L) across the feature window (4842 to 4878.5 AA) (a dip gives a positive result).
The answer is 2.0 AA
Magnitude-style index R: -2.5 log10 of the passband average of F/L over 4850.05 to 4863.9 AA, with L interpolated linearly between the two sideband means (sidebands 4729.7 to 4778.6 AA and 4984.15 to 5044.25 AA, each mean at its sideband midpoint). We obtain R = 0.084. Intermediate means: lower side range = 8.2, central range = 7.46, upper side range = 7.85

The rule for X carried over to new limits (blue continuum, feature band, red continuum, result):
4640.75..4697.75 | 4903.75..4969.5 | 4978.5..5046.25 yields -1.3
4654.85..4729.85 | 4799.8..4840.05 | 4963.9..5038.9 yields -2.1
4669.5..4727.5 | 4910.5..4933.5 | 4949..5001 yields 0.4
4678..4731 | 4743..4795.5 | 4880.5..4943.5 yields -1.4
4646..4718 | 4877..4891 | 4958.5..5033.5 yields 0.1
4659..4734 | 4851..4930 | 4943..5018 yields 1.7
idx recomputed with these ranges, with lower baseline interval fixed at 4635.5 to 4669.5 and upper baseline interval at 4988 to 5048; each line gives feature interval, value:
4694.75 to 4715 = 0.22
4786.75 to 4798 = -0.43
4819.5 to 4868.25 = -0.77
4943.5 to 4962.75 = -0.60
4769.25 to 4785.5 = -0.81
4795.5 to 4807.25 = -0.69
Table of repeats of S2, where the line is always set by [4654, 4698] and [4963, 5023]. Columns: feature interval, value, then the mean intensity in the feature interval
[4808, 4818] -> -0.43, 8.41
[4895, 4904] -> -0.59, 8.5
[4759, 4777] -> -0.26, 8.23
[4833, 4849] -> -0.67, 8.37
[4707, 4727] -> -0.22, 8.25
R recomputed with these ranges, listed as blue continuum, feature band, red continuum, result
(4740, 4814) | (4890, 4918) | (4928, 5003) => 0.006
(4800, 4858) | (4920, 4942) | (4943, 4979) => 0.040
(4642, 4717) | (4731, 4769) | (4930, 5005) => -0.008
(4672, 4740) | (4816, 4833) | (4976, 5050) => -0.074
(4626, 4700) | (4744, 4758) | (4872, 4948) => -0.033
